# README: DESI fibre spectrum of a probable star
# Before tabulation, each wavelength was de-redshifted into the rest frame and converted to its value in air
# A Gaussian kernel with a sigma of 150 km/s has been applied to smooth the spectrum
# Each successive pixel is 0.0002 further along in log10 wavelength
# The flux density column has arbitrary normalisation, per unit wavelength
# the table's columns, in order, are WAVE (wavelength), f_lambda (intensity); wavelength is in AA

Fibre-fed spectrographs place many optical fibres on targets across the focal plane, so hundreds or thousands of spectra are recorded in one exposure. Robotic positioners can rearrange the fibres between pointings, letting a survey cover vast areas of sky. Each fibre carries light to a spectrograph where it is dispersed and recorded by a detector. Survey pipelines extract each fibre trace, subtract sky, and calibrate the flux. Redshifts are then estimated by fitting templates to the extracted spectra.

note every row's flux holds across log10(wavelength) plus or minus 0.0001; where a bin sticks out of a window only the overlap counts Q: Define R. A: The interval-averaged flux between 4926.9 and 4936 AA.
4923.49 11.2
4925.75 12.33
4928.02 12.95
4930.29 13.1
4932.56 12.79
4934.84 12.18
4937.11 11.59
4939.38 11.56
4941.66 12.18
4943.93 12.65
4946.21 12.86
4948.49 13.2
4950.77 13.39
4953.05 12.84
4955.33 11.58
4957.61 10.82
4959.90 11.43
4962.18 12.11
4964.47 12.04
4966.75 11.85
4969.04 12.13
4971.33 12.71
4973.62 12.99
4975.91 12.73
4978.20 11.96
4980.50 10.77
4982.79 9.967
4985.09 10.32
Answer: 12.7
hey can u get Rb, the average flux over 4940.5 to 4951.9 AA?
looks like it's 12.8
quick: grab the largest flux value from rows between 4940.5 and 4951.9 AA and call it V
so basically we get 13.39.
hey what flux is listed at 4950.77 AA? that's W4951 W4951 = 13.39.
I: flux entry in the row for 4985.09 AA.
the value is 10.32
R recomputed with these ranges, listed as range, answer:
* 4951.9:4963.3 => 11.8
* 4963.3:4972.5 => 12.2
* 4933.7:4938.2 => 11.9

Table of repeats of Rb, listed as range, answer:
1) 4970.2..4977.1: 12.8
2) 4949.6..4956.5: 12.6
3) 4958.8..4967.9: 11.9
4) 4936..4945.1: 12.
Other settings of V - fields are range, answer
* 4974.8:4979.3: 12.73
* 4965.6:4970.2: 12.13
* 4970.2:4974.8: 12.99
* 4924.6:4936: 13.1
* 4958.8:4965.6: 12.11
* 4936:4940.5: 11.59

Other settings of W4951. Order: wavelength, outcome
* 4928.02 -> 12.95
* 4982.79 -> 9.967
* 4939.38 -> 11.56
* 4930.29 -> 13.1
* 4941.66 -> 12.18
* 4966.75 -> 11.85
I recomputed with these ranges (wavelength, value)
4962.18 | 12.11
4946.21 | 12.86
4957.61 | 10.82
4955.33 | 11.58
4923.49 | 11.2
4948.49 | 13.2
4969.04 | 12.13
